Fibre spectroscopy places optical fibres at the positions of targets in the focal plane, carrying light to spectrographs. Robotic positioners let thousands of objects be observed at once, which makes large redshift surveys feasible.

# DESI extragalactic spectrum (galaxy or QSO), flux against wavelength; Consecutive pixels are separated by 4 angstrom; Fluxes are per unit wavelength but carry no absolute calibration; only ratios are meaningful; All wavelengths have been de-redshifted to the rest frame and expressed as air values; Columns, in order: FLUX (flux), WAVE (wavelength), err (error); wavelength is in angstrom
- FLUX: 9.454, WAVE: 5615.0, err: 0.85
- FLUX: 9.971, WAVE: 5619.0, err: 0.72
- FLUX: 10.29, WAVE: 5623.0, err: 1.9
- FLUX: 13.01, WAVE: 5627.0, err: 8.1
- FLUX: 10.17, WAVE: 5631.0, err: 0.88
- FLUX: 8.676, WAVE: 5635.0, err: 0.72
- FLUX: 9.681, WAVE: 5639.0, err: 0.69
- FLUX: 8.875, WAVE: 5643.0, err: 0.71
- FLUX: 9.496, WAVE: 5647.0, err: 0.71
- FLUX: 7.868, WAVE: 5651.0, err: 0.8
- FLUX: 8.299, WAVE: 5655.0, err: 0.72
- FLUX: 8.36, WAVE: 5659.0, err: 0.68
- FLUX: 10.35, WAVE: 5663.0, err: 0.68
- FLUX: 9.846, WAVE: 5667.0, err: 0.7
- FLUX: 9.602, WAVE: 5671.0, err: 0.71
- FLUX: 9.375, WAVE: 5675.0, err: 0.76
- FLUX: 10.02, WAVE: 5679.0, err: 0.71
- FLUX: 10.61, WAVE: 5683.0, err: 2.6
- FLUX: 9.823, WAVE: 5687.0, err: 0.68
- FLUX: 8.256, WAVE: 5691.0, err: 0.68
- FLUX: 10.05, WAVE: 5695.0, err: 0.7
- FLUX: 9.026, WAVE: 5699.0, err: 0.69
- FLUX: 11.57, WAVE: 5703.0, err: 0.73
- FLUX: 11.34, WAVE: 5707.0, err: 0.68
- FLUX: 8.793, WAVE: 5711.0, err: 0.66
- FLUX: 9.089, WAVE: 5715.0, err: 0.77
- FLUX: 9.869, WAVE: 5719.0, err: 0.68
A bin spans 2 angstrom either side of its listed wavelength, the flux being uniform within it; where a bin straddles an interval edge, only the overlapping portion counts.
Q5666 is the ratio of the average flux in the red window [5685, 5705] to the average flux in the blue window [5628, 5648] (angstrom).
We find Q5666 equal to 1.02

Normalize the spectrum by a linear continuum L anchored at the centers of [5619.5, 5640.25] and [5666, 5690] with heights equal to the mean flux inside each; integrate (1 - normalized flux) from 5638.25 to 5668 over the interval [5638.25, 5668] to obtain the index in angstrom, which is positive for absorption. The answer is 3.1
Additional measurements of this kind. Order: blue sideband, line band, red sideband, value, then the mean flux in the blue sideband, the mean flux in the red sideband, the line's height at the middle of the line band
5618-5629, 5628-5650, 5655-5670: 2.1 angstrom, 11.2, 9.36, 10.5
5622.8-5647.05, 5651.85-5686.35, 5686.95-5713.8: 1.4 angstrom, 10.1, 9.82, 9.93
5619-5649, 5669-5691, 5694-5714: 0.7 angstrom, 10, 10.1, 10.1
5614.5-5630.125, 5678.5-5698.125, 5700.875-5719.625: 1.2 angstrom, 10.8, 10.1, 10.3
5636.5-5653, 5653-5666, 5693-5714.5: 0.3 angstrom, 8.97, 10.1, 9.25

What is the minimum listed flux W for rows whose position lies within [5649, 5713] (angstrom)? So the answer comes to 7.868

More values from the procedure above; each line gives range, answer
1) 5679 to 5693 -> 8.256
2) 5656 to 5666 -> 8.36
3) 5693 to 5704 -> 9.026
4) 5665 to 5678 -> 9.375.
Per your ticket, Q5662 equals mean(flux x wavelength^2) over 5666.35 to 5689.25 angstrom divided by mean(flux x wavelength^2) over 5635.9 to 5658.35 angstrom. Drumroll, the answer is 1.13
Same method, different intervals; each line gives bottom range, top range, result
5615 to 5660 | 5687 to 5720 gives 1.05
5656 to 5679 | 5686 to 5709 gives 1.07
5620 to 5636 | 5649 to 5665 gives 0.83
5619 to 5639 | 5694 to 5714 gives 1.00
